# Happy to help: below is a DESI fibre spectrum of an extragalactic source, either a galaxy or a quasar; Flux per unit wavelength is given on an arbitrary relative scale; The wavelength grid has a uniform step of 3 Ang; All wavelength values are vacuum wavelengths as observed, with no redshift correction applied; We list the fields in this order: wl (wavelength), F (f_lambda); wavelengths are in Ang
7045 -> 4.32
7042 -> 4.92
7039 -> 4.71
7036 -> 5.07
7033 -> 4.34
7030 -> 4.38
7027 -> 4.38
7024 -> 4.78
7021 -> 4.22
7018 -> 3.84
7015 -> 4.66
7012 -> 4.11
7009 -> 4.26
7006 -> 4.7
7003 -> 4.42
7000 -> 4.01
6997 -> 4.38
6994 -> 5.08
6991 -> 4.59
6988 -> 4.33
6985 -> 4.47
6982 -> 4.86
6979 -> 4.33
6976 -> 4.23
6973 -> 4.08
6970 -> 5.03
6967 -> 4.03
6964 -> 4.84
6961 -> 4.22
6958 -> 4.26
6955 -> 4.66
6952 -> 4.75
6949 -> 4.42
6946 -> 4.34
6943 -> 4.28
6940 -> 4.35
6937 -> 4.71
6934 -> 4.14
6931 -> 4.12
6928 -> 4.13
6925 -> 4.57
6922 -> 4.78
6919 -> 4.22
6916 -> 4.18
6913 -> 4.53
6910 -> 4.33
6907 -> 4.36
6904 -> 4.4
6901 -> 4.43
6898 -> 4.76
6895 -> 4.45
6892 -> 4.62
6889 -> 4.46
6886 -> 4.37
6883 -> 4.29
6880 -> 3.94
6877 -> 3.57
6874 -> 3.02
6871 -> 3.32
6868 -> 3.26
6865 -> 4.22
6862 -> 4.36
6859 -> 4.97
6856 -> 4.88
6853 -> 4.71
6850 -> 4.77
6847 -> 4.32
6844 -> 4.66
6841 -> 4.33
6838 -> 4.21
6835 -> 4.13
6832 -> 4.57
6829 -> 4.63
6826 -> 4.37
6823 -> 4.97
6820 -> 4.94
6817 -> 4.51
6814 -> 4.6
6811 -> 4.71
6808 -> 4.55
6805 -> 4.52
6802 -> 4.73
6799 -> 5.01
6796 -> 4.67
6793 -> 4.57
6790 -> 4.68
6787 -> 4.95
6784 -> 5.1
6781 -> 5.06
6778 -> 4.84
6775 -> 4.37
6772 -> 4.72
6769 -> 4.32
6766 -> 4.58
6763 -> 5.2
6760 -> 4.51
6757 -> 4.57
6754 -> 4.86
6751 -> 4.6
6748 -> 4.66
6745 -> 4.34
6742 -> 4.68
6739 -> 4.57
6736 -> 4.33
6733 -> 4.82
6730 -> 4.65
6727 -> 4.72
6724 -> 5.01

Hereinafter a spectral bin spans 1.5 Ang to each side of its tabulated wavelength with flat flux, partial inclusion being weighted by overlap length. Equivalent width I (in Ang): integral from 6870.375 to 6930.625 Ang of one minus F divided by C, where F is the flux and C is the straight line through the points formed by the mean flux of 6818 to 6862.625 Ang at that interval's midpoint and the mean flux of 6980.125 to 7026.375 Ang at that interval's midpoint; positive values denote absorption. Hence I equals 3.8 Ang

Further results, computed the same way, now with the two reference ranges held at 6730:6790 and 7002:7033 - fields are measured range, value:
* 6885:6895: 0.1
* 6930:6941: 0.3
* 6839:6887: 4.0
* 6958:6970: 0.0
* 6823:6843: 0.8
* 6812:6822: -0.2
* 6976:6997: -0.7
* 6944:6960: -0.1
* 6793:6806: -0.2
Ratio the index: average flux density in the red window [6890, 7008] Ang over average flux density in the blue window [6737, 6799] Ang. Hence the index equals 0.95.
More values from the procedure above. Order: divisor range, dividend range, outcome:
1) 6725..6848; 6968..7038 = 0.96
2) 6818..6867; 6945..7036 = 0.98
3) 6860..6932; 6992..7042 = 1.06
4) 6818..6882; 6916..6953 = 1.02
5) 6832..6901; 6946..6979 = 1.04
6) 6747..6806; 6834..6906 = 0.90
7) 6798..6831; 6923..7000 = 0.95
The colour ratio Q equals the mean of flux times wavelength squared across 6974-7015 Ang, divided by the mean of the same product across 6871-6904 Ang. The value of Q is 1.10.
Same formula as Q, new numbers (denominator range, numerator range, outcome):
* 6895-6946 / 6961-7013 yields 1.03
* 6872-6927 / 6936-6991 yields 1.06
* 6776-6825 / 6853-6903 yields 0.90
